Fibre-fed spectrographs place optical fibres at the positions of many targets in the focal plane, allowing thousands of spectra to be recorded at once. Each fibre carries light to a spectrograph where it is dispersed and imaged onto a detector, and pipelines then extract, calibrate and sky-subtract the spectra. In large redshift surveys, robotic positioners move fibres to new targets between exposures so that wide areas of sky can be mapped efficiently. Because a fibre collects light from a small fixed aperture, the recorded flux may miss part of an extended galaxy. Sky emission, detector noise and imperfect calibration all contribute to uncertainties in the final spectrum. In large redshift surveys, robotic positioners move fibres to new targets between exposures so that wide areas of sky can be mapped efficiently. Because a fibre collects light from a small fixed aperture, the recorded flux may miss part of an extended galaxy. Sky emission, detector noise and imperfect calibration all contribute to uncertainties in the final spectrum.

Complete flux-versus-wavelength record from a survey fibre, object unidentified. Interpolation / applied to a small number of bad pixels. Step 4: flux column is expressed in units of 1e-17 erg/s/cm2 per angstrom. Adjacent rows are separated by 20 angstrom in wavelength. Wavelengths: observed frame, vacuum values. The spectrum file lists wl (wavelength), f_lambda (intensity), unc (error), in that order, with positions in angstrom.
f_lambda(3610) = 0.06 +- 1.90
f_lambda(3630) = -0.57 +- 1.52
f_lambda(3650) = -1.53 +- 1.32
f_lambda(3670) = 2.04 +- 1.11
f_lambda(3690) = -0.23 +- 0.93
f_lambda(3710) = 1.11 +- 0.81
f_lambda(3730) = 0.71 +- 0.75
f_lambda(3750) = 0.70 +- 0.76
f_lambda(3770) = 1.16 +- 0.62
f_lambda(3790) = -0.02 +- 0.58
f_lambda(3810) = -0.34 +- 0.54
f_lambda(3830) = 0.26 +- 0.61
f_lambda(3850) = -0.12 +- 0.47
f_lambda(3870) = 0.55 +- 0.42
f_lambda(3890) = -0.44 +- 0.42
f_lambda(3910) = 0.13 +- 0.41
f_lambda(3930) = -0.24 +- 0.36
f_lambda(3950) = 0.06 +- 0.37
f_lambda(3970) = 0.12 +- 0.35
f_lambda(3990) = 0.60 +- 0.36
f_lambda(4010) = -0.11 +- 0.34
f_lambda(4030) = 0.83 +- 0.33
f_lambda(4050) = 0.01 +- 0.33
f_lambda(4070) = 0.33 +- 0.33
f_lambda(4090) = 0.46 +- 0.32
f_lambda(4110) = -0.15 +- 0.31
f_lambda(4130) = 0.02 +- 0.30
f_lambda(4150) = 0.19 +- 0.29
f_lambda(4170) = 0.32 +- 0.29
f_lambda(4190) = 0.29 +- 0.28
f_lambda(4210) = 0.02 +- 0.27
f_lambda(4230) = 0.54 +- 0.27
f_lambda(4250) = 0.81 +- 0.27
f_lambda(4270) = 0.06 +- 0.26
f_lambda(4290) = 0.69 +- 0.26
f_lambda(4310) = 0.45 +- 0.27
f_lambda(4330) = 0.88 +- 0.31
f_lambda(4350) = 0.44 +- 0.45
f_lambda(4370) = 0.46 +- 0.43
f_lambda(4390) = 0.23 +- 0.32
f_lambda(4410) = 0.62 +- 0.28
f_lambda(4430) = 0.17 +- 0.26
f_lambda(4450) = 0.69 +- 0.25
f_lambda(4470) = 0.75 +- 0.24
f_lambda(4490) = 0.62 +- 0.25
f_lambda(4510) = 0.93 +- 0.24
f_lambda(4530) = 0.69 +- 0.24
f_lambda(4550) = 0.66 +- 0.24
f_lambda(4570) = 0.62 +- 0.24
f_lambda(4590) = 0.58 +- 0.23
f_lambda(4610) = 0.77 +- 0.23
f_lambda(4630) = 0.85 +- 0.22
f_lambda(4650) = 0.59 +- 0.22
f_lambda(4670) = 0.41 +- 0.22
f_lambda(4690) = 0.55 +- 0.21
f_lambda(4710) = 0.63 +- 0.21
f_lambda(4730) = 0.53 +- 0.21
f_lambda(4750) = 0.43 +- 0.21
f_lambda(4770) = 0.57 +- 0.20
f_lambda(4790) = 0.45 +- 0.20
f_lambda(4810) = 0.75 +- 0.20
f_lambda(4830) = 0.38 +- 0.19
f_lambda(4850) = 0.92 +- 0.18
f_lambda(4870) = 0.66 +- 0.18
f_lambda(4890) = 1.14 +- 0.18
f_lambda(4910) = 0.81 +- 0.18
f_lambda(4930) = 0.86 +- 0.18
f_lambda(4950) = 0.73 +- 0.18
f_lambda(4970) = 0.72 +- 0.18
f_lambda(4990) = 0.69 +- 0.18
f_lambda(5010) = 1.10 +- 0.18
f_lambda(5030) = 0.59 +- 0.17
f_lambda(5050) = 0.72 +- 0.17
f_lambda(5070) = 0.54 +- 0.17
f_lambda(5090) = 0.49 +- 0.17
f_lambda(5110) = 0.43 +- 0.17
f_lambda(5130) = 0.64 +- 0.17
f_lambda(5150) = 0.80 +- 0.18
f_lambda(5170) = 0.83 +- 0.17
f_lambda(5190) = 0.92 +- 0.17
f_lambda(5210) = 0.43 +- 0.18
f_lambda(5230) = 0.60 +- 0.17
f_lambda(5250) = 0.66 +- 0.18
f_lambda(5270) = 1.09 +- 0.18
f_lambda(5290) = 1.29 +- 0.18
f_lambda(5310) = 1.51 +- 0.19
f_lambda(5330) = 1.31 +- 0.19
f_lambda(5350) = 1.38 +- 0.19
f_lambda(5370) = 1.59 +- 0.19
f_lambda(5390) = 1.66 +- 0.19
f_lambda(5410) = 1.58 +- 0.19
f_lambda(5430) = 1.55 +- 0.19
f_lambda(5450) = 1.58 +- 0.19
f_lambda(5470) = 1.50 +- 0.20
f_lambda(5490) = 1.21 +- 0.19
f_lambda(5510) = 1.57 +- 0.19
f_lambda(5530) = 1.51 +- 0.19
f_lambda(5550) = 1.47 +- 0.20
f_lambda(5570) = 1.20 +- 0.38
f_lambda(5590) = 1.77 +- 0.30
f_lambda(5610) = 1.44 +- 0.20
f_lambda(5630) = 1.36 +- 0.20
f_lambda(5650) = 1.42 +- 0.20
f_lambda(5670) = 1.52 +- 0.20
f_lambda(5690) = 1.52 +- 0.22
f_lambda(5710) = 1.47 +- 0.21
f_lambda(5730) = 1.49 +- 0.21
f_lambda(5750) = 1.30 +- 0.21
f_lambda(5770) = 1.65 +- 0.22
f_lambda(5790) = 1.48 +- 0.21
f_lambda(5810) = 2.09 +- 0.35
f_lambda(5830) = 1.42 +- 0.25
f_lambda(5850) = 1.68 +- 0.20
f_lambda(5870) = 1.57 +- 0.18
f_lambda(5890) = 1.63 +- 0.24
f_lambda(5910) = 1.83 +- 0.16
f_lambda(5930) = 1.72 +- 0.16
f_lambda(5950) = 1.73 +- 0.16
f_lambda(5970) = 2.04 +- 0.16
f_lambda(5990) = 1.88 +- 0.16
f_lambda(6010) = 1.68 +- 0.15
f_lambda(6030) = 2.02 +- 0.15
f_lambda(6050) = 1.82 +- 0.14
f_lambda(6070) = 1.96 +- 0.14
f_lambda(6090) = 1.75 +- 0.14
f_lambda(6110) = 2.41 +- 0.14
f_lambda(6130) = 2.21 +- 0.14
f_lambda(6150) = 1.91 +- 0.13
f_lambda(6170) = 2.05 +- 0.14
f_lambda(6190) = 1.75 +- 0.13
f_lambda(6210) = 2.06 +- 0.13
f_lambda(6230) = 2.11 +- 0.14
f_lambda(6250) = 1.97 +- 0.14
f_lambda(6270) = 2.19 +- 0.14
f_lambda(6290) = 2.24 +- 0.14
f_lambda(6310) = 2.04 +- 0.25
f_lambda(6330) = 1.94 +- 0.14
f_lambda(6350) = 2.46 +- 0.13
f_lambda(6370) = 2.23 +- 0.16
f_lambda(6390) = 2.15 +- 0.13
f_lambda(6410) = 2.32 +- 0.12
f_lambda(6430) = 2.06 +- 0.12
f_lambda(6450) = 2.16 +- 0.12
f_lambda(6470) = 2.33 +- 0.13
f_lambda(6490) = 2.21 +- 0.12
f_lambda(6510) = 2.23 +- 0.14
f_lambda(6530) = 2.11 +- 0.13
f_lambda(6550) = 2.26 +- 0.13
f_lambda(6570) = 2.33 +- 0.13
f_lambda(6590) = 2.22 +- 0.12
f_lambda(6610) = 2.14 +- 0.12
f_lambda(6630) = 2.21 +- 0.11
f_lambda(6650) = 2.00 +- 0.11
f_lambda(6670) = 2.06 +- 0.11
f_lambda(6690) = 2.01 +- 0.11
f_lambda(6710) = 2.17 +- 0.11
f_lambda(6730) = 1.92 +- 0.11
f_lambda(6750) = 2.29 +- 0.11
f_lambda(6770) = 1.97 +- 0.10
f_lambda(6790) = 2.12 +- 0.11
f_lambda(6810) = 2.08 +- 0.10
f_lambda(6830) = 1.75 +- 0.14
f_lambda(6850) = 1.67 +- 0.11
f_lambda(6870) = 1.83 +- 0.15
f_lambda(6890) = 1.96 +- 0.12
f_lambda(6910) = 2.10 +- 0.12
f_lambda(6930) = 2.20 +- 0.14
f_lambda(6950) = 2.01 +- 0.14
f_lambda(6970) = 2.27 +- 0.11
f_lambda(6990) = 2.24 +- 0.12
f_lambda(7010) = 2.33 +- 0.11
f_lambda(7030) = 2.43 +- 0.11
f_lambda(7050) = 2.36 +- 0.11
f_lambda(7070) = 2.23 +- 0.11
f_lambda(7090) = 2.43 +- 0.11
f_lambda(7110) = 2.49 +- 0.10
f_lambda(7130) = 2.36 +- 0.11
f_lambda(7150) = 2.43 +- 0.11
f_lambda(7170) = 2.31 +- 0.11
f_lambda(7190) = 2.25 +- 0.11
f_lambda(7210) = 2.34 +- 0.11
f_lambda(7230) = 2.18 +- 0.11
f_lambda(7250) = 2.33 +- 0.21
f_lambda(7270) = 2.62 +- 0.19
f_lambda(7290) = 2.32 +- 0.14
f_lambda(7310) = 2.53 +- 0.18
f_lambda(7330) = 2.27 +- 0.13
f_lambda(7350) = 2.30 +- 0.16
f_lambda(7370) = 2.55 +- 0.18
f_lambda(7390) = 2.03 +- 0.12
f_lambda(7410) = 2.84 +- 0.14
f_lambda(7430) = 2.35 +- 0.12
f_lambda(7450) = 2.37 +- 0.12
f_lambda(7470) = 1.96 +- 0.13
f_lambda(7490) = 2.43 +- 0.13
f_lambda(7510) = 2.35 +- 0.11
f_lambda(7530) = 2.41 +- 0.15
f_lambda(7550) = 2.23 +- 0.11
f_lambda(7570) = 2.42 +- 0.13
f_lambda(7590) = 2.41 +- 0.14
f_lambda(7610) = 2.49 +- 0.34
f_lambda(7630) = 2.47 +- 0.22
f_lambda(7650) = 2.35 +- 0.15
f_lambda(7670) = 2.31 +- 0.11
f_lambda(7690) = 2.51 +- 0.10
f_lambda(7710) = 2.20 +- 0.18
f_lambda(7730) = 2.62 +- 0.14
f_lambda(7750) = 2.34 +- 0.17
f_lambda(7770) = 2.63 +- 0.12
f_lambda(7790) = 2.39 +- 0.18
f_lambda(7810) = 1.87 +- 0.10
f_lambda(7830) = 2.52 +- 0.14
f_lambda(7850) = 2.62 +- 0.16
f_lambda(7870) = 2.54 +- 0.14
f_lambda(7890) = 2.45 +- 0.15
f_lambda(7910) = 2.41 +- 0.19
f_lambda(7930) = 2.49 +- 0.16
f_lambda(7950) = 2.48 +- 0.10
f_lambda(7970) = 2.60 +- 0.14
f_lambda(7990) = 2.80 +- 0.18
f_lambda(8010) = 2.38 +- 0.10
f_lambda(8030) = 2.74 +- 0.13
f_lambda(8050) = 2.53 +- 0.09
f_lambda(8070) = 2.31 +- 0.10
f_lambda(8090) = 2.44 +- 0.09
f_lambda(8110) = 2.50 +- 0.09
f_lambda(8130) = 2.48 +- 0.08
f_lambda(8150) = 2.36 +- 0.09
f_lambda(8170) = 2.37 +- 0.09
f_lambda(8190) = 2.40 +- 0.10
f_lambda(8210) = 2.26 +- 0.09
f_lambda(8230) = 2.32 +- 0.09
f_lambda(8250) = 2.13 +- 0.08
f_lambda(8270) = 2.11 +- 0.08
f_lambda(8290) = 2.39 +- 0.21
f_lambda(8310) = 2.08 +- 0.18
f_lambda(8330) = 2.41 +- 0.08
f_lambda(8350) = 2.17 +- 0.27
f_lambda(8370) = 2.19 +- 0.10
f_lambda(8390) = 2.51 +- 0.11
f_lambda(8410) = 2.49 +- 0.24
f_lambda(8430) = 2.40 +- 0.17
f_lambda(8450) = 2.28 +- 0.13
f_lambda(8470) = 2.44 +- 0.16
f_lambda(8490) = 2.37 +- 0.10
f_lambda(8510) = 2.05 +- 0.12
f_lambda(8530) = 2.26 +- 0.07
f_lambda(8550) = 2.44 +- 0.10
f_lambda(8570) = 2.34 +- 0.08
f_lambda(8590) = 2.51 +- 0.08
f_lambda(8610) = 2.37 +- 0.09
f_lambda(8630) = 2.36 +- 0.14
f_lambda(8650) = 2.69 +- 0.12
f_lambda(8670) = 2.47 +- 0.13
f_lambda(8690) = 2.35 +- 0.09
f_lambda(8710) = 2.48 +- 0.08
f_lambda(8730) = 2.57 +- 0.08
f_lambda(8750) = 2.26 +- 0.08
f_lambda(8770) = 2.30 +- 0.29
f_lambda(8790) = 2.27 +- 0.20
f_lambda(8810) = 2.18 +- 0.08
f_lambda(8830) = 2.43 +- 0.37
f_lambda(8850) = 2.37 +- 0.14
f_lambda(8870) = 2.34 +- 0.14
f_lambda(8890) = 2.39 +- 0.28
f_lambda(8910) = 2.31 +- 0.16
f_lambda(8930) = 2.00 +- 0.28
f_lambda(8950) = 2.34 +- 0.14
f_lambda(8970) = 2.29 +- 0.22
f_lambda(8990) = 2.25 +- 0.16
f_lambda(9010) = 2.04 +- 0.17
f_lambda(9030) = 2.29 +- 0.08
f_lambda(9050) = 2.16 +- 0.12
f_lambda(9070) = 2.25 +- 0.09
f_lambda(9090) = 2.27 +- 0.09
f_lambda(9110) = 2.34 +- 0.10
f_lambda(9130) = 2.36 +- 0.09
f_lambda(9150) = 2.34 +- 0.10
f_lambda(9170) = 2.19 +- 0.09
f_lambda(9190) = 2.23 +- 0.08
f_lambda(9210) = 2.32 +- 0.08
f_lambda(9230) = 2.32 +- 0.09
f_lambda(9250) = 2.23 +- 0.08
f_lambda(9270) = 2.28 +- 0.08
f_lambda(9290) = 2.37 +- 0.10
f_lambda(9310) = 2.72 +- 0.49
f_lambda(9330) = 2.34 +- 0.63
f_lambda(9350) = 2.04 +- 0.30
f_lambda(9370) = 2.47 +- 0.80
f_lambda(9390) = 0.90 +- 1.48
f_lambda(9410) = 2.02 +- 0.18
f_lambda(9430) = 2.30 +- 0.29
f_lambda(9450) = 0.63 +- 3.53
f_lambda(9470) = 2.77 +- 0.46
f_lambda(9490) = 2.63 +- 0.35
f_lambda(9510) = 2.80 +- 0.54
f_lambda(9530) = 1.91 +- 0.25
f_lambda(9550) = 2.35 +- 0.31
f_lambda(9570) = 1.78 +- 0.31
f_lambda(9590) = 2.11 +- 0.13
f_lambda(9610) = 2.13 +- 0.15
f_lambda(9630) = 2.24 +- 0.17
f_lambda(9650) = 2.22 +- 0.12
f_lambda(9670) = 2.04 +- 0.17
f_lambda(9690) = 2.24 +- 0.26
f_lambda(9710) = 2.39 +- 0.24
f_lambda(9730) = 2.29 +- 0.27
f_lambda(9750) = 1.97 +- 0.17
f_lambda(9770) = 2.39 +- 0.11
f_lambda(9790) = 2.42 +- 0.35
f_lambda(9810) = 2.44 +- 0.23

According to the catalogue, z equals 0.32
